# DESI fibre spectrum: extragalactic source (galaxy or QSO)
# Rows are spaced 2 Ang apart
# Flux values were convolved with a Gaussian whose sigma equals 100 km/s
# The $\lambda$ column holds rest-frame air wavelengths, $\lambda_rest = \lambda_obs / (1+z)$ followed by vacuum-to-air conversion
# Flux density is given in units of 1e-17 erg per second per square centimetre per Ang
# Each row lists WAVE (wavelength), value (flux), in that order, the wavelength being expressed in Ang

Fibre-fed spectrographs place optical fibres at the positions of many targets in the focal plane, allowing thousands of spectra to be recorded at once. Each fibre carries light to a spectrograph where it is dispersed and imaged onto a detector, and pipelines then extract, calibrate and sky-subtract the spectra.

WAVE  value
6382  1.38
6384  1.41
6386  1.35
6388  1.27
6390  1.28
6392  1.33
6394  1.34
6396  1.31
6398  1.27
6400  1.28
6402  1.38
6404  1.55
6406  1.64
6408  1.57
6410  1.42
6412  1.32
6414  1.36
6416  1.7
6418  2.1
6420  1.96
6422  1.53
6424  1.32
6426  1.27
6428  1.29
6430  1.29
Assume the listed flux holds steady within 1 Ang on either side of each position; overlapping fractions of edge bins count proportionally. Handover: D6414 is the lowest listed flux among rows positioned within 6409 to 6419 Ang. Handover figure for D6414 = 1.32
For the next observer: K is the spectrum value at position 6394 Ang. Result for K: 1.34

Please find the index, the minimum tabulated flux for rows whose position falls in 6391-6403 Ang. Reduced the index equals 1.27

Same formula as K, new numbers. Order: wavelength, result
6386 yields 1.35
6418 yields 2.1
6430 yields 1.29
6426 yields 1.27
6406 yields 1.64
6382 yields 1.38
